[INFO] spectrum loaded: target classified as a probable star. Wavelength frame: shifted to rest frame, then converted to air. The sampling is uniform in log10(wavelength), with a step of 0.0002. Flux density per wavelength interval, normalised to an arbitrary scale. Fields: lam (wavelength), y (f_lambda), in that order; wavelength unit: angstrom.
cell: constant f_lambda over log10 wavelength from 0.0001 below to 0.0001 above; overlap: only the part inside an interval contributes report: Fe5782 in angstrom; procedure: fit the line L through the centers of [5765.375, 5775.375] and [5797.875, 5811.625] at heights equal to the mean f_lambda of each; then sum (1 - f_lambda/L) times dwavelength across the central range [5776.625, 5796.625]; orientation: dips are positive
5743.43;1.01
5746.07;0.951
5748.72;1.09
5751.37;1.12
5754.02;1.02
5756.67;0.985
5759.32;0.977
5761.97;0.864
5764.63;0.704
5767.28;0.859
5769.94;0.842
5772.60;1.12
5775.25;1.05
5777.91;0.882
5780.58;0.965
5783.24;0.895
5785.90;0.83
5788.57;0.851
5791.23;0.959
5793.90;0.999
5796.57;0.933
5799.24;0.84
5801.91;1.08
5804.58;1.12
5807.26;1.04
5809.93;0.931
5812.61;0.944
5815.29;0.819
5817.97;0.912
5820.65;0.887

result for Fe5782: 1.2 angstrom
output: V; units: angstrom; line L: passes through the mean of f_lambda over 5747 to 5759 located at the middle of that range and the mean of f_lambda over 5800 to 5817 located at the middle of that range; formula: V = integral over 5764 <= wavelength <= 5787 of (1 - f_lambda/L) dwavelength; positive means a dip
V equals 2.4 angstrom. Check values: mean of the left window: 1.04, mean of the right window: 0.982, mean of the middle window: 0.912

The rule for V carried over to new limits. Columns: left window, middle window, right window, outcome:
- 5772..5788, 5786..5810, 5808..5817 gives -1.1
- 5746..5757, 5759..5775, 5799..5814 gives 2.1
